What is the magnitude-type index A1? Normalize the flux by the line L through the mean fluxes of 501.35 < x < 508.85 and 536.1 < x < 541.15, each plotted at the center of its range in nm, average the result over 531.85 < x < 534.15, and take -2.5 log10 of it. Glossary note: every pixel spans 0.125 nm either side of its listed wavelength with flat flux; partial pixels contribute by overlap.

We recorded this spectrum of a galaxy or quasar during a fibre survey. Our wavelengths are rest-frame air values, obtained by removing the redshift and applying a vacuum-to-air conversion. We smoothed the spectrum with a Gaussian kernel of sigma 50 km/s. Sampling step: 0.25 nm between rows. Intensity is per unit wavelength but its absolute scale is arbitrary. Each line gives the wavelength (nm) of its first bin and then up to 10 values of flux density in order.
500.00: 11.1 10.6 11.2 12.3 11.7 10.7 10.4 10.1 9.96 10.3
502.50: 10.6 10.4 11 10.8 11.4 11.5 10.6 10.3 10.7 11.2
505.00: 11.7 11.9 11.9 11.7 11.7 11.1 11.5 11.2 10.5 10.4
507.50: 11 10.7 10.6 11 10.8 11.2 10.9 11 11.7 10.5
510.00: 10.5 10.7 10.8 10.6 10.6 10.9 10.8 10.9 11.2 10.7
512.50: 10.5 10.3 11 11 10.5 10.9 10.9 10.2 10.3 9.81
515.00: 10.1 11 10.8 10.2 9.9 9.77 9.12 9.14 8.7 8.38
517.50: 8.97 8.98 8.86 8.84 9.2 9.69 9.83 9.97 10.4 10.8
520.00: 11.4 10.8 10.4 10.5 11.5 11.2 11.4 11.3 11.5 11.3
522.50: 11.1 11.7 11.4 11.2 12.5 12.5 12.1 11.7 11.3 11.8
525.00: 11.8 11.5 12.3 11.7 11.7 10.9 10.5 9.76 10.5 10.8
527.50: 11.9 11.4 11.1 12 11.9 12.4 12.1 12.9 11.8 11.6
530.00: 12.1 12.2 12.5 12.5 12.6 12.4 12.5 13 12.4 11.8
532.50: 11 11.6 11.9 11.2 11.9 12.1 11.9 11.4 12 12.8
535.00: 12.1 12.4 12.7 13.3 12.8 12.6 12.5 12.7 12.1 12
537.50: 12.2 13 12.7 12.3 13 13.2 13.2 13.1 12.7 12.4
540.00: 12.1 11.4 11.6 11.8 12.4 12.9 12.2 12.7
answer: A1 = 0.039 mag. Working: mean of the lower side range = 10.9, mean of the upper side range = 12.5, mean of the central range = 11.8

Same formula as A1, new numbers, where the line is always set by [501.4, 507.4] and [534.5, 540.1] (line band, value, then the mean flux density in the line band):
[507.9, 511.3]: 0.04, 10.8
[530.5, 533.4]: 0.02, 12.1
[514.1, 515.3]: 0.12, 10.2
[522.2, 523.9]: 0.02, 11.7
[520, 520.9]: 0.10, 10.7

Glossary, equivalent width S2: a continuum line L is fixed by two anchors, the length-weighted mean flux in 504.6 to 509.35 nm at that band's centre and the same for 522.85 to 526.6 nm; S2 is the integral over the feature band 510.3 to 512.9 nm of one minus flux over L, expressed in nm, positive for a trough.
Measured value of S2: 0.13 nm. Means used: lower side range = 11.2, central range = 10.7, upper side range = 11.7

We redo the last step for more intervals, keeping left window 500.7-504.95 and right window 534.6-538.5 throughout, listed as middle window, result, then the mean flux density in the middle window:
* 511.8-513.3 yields 0.07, 10.8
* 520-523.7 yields 0.16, 11.3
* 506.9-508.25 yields 0.05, 10.7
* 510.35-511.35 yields 0.05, 10.7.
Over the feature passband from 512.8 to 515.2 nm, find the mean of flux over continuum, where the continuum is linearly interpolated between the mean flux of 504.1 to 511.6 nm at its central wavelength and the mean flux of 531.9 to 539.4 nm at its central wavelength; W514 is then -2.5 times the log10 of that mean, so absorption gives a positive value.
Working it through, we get 0.08 mag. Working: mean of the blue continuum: 11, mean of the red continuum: 12.3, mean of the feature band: 10.5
